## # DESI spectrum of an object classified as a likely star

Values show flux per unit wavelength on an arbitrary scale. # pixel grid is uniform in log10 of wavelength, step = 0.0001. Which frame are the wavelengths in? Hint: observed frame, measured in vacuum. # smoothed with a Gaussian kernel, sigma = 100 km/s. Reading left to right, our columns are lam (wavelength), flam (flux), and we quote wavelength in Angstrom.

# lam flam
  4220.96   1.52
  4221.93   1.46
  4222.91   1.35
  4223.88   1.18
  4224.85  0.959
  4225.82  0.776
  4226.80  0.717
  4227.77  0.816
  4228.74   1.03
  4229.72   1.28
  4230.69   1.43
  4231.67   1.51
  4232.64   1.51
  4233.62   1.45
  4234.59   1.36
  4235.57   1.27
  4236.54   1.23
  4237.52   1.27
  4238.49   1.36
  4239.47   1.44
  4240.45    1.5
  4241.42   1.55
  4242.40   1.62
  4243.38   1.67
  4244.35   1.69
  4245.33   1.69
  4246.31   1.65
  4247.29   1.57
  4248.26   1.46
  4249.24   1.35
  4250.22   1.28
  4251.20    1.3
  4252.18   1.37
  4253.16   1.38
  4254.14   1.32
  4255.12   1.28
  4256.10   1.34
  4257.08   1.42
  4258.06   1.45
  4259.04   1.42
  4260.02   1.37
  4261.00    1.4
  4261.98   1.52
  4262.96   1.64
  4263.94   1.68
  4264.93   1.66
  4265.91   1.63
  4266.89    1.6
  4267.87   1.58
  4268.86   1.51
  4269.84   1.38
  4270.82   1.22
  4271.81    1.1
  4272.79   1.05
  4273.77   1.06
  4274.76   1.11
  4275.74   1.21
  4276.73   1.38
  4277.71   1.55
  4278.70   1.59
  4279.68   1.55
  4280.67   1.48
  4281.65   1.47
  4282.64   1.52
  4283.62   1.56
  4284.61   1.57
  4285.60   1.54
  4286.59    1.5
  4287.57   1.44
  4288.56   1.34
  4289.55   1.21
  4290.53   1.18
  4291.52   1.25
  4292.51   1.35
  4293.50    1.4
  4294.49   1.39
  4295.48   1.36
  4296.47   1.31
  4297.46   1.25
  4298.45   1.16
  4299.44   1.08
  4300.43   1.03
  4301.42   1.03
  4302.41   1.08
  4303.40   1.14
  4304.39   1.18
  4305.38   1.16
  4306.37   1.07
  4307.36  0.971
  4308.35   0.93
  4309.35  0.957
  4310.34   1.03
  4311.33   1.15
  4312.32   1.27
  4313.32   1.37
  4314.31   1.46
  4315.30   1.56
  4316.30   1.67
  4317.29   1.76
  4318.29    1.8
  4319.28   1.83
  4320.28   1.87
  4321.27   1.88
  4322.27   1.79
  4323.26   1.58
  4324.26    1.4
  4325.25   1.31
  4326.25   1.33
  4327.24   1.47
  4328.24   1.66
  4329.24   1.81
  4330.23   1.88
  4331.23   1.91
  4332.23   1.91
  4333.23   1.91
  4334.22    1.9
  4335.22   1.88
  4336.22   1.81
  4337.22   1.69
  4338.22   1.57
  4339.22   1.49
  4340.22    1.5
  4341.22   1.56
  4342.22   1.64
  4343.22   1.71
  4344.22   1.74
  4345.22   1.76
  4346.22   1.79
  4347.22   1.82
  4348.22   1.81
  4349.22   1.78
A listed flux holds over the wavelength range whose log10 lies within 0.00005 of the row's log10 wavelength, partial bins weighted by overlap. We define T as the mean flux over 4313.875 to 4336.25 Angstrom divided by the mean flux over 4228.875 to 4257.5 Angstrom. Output 1.2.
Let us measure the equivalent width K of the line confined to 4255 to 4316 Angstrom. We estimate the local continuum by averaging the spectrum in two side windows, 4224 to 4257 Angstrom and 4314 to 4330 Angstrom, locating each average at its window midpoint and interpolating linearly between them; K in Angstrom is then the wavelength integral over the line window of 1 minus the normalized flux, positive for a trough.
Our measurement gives 7.0 Angstrom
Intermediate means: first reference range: 1.35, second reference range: 1.64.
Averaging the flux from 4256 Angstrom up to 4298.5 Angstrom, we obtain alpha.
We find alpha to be 1.41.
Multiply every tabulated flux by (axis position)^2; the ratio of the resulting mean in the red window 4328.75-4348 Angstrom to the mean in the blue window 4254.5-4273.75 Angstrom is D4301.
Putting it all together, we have 1.3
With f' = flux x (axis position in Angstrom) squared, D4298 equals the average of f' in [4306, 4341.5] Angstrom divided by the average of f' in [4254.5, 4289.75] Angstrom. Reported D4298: 1.12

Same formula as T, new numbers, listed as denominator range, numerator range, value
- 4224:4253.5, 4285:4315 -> 0.91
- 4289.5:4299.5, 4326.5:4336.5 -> 1.41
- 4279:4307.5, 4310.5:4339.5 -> 1.27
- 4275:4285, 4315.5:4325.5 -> 1.15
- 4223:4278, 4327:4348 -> 1.27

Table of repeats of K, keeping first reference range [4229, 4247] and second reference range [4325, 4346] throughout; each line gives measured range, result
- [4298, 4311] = 4.5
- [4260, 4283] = 1.7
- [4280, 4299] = 2.4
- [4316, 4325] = -0.3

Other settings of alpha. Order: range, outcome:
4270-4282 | 1.31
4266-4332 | 1.39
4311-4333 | 1.63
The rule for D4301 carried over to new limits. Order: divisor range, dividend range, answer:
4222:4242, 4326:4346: 1.43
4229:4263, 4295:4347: 1.08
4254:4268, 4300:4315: 0.77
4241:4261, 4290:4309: 0.82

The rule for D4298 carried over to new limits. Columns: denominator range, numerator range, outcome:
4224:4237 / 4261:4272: 1.30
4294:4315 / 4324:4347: 1.47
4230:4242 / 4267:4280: 0.97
